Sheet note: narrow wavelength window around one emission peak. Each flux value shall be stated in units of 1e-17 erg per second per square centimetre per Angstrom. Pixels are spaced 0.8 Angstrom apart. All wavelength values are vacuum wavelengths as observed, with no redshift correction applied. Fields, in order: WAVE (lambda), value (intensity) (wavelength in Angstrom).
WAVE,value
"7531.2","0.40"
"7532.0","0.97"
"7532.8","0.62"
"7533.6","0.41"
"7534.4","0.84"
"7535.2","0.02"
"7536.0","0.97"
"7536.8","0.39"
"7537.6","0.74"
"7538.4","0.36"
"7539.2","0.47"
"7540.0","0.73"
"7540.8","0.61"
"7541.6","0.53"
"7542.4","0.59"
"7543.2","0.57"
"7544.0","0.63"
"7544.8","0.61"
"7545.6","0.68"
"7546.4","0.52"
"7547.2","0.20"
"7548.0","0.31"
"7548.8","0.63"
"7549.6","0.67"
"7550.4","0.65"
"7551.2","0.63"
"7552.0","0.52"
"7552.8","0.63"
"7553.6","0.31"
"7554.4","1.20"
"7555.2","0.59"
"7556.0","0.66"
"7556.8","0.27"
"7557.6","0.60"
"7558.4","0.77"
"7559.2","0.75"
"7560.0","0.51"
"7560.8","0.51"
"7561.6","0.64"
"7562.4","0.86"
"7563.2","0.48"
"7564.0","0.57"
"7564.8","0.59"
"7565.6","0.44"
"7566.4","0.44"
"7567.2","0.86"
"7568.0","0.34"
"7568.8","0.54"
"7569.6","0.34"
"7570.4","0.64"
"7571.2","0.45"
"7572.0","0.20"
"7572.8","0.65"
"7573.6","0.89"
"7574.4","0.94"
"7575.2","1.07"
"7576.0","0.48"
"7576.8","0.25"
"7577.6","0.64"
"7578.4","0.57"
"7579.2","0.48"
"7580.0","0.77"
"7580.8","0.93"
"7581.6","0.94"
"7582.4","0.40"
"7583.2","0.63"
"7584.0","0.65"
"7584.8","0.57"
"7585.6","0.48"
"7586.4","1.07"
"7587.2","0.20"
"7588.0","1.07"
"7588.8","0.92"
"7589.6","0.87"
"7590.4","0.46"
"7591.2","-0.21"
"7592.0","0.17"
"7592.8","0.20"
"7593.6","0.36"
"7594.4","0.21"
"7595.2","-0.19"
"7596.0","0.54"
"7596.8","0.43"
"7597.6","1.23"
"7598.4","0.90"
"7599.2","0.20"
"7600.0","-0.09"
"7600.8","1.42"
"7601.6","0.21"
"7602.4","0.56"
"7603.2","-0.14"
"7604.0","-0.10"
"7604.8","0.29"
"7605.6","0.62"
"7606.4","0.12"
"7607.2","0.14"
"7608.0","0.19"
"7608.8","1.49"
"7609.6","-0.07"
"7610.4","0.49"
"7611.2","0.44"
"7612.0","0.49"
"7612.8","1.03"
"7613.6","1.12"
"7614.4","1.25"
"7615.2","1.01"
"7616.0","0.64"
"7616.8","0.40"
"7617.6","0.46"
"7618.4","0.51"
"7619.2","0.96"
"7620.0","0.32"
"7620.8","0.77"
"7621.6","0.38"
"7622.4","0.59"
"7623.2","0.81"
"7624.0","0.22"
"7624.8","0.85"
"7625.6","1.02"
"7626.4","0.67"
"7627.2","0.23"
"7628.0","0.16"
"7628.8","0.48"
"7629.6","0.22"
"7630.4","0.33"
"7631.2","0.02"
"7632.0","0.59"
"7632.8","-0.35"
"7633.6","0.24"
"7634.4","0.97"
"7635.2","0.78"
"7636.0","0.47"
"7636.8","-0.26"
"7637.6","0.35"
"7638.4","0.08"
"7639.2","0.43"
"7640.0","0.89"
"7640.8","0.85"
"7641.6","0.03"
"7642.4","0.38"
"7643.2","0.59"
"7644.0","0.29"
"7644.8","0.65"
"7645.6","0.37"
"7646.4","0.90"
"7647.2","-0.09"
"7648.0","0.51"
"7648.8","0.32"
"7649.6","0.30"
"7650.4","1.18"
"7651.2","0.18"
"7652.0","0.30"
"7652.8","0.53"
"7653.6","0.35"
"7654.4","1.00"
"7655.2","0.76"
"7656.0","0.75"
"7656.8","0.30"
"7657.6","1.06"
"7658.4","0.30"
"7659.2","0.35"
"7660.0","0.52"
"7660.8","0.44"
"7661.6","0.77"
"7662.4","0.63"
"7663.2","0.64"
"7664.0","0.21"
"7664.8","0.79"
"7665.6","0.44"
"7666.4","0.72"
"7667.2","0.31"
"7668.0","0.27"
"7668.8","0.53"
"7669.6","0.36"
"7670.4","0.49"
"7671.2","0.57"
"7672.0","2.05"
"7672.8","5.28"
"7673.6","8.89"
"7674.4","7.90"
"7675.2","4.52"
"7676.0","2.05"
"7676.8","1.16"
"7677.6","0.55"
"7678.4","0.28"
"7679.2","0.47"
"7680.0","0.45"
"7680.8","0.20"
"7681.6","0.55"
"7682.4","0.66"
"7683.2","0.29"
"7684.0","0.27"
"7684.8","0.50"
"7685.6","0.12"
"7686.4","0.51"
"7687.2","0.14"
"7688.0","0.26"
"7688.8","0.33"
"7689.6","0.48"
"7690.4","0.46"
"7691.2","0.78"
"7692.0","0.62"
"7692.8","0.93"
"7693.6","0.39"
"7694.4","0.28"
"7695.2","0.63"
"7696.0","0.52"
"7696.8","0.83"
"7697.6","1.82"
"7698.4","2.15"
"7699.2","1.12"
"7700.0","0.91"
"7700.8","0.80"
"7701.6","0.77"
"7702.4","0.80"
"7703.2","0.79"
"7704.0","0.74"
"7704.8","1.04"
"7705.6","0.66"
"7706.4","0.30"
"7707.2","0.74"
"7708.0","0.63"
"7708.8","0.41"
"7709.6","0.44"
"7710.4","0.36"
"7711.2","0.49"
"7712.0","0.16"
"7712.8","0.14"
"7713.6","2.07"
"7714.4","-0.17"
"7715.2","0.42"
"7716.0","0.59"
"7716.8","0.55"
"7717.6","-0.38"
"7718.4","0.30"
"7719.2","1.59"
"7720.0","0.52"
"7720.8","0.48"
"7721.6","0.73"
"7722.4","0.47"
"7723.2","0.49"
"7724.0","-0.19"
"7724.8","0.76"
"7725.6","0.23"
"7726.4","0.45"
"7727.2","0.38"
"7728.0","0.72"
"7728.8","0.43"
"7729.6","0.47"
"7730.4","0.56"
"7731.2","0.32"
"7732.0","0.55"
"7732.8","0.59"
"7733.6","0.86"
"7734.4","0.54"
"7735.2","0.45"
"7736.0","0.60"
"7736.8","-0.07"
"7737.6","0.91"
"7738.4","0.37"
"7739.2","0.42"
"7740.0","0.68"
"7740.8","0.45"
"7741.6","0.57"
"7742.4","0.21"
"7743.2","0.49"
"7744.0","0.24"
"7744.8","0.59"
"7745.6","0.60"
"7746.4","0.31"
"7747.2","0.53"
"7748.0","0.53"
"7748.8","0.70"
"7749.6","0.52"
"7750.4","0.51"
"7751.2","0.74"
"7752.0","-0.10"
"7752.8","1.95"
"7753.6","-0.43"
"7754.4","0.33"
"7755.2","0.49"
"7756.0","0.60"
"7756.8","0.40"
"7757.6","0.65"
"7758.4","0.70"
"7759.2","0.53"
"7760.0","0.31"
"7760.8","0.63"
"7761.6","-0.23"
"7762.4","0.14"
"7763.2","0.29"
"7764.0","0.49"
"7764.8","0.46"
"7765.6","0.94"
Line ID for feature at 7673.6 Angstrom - H-alpha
